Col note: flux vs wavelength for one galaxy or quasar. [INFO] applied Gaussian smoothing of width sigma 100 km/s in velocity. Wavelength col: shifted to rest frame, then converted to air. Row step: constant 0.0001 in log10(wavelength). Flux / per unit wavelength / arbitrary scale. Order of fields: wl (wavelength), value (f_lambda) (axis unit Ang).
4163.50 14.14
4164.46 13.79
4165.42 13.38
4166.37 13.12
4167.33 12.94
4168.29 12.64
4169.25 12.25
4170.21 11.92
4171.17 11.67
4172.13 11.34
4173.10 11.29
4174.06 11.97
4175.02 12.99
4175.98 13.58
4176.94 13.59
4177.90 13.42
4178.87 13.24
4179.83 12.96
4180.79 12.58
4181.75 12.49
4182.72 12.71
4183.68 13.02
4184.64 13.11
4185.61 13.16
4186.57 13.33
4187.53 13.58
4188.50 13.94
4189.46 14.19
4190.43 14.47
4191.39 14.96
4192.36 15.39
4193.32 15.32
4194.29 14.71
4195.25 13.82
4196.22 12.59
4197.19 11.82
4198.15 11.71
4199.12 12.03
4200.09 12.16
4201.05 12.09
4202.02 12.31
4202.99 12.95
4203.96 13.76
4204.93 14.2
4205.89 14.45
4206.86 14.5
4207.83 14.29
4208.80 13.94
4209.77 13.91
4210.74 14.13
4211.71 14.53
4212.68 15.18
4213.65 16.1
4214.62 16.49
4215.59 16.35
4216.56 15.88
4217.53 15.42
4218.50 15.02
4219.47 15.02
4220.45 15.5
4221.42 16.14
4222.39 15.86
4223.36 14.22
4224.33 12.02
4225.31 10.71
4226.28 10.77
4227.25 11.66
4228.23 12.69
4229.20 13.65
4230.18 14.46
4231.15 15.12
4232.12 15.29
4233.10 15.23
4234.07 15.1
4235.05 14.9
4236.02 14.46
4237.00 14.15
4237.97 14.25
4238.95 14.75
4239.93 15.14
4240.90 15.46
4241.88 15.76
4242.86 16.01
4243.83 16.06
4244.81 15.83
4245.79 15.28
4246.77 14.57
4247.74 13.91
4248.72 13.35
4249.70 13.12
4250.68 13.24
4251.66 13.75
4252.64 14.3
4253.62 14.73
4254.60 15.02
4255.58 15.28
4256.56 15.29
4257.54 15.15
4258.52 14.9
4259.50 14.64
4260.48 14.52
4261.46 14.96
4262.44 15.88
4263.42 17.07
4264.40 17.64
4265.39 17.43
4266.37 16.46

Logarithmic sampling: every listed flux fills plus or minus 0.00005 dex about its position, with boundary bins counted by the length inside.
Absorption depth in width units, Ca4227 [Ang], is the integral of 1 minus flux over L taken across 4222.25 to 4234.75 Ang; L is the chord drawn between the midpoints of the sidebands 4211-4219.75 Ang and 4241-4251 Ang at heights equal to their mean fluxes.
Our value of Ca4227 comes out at 1.4 Ang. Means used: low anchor 15.5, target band 13.6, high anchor 14.8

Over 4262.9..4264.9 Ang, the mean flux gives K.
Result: 17.3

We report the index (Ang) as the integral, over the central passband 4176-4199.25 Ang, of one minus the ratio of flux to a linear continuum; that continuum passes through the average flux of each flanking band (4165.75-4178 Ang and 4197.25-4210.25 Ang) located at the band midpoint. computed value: -1.1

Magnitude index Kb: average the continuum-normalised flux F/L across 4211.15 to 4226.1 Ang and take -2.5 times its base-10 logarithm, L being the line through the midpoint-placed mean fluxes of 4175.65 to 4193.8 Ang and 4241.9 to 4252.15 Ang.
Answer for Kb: -0.06 mag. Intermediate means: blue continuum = 13.6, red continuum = 14.6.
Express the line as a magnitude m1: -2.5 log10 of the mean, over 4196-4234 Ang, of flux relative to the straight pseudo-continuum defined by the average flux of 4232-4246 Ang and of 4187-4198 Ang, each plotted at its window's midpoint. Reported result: 0.05 mag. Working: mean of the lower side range 14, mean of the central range 14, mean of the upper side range 15.2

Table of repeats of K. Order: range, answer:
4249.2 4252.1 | 13.3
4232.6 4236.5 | 14.9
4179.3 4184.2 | 12.8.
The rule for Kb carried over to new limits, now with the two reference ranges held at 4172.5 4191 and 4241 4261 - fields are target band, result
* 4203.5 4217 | -0.08 mag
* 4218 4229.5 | 0.04 mag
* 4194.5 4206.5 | 0.06 mag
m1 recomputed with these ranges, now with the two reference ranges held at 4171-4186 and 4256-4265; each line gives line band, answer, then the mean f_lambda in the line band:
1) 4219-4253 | 0.029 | 14.3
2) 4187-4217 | -0.041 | 14.1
